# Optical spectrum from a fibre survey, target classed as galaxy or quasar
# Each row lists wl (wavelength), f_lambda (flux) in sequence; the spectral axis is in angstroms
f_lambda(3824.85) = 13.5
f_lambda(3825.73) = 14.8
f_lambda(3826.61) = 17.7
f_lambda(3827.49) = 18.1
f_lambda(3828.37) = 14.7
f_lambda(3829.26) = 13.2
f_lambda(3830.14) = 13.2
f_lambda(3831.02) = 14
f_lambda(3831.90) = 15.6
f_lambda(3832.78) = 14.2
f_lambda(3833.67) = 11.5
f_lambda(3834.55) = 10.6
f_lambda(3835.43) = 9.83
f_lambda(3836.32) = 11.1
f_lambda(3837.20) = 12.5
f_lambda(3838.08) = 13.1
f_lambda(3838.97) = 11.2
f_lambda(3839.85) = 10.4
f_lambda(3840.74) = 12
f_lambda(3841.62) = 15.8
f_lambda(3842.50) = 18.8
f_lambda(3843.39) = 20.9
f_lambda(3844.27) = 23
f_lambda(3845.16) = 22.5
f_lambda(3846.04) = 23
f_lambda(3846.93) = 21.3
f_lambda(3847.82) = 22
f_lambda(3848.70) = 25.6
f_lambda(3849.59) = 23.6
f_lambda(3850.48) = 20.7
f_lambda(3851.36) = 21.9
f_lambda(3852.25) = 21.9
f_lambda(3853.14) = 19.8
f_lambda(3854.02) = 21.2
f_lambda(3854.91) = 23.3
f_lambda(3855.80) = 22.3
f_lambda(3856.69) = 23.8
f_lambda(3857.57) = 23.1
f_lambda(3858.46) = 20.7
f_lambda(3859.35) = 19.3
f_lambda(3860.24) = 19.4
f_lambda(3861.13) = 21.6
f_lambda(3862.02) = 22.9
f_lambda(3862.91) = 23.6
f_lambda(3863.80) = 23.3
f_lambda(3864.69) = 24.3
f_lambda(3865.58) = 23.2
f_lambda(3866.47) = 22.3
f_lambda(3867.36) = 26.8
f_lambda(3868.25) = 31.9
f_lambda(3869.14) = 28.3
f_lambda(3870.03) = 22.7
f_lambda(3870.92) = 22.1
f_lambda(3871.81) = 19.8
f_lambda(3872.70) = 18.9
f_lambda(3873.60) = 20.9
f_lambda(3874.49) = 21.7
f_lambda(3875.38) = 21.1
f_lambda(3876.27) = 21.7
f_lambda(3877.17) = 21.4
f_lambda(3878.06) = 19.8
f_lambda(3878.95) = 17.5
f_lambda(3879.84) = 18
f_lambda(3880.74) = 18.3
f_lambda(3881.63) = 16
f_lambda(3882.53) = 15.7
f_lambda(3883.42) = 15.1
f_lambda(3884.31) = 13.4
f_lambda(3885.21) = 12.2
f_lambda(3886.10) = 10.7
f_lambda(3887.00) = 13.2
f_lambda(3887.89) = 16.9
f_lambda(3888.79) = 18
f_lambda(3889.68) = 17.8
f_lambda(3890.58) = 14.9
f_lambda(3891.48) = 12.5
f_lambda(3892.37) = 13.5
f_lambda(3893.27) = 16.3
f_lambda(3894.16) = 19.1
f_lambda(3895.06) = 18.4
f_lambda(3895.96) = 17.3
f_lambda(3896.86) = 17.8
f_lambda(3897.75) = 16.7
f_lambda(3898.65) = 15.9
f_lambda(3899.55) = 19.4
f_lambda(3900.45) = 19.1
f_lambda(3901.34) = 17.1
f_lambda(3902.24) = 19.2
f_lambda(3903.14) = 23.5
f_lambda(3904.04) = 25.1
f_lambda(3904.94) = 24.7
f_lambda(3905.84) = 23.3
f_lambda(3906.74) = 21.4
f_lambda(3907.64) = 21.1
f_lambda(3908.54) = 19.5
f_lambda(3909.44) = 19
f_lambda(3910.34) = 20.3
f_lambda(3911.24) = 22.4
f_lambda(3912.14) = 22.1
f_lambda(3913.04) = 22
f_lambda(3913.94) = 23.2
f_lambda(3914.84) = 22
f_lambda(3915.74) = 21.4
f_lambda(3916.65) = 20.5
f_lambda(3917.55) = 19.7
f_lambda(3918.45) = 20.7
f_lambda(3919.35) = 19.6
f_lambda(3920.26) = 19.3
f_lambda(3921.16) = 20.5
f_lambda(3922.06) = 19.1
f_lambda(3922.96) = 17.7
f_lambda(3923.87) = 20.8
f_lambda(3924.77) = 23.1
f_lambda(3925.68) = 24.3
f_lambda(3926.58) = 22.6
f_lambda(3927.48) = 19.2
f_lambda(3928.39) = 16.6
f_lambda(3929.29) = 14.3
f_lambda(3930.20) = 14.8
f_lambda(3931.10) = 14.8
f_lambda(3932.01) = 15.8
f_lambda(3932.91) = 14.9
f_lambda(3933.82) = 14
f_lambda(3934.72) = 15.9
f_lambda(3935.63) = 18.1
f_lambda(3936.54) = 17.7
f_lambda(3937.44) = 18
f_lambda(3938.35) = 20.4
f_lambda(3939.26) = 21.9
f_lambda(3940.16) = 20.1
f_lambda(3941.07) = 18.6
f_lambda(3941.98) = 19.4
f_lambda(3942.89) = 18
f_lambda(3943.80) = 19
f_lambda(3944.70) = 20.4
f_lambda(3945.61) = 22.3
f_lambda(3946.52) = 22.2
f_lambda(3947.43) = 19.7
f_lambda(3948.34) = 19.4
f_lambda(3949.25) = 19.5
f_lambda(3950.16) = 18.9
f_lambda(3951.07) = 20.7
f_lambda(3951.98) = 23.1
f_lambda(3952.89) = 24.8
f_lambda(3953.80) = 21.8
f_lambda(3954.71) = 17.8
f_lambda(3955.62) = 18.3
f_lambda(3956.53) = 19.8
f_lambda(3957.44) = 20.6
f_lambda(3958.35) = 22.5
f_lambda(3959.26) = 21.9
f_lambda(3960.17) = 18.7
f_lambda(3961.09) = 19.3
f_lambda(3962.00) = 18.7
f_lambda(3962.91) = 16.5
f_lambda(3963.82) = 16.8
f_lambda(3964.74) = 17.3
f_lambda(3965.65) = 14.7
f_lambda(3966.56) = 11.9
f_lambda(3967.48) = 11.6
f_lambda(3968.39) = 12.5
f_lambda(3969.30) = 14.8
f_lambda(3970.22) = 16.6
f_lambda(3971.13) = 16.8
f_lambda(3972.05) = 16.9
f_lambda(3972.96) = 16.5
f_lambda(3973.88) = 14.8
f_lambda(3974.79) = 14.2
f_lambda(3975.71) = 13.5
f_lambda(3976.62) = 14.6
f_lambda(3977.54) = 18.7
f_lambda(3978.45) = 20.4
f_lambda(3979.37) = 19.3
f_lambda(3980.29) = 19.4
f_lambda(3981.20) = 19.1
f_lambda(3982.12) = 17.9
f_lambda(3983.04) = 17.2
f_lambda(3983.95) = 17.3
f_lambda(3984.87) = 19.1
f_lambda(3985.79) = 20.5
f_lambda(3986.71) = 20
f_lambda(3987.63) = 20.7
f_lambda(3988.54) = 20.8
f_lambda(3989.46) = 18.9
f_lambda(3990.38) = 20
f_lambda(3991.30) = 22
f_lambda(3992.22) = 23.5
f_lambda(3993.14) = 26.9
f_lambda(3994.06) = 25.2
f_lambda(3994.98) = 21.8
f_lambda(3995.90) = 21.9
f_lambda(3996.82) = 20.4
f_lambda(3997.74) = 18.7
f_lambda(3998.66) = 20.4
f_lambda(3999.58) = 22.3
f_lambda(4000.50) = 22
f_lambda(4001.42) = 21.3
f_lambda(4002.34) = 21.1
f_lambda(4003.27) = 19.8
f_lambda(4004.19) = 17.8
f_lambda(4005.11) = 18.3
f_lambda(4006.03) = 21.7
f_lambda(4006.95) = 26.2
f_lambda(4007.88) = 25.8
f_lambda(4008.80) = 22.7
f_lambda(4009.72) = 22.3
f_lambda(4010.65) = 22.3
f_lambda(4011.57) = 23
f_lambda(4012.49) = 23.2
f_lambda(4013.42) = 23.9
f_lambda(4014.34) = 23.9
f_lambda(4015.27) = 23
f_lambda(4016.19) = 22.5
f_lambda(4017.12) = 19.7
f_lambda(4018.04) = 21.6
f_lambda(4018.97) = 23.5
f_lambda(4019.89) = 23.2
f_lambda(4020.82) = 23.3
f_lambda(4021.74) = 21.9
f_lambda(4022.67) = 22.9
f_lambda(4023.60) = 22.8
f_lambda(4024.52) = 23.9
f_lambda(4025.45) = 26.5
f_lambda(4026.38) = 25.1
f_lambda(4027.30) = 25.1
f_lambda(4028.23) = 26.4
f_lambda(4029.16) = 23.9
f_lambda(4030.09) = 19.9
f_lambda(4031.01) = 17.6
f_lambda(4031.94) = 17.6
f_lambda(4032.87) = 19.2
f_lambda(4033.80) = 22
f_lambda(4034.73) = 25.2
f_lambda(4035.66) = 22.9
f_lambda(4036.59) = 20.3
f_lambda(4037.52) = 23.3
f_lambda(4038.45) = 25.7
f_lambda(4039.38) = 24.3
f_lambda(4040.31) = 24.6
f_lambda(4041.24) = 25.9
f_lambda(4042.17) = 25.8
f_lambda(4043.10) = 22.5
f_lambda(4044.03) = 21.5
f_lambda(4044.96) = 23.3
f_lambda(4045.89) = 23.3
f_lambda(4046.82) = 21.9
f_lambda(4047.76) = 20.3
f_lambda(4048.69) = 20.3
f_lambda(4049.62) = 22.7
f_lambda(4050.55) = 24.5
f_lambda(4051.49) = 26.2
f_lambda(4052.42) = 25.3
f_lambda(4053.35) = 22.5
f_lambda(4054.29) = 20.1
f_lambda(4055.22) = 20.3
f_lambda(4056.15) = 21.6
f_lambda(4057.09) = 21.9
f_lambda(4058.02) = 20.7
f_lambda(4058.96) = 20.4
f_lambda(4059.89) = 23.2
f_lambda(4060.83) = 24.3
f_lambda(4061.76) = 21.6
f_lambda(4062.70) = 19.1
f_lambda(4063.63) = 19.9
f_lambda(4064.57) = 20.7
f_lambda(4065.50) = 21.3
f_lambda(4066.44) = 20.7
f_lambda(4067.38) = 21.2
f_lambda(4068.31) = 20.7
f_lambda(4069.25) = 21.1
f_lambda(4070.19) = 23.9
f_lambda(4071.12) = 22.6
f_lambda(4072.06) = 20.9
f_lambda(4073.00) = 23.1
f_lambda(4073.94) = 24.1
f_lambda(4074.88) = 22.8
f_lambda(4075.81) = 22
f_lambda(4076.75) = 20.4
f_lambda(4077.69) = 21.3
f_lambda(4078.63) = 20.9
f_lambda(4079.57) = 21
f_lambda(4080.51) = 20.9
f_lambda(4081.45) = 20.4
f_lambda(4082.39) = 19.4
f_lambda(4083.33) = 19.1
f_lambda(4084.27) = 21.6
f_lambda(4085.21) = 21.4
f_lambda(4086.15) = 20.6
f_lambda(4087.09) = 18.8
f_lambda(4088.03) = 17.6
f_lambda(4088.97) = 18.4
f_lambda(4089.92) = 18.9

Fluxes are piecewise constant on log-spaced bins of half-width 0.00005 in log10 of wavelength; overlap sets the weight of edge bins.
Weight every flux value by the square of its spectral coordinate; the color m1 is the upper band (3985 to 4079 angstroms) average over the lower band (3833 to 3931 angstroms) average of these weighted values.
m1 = 1.23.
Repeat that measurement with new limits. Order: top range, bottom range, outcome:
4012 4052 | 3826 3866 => 1.36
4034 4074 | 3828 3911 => 1.30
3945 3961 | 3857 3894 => 1.10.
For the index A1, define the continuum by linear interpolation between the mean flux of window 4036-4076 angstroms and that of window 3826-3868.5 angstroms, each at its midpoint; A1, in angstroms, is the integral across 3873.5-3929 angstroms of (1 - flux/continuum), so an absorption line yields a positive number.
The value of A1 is 2.5 angstroms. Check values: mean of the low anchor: 19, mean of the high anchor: 22.4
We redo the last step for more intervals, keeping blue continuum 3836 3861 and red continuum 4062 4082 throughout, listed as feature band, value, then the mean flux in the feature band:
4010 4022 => -1.0 angstroms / 22.7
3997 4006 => 0.2 angstroms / 20.3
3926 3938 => 2.0 angstroms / 16.8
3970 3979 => 1.9 angstroms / 16.3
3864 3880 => -2.2 angstroms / 22.5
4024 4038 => -1.0 angstroms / 22.6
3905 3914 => -0.7 angstroms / 21.5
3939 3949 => 0.1 angstroms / 20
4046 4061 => -0.7 angstroms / 22.2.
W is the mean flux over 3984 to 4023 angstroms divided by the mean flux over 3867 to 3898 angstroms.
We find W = 1.2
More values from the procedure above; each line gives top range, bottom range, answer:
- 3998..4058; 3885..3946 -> 1.20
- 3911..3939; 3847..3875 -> 0.85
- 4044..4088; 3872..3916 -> 1.15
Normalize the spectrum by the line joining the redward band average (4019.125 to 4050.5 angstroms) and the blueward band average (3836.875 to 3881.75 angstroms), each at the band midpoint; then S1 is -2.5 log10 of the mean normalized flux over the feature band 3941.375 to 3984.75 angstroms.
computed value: 0.208 mag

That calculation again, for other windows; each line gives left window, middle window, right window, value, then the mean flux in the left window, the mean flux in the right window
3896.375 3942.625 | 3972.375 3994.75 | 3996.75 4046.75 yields 0.12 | 19.6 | 22.6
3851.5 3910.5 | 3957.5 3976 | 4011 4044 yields 0.30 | 19.9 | 23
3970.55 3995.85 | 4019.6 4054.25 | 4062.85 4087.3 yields -0.13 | 19.1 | 21.2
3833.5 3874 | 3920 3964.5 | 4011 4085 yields 0.11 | 20.3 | 22.3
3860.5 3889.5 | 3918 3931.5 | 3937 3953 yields 0.06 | 20.1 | 20.3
